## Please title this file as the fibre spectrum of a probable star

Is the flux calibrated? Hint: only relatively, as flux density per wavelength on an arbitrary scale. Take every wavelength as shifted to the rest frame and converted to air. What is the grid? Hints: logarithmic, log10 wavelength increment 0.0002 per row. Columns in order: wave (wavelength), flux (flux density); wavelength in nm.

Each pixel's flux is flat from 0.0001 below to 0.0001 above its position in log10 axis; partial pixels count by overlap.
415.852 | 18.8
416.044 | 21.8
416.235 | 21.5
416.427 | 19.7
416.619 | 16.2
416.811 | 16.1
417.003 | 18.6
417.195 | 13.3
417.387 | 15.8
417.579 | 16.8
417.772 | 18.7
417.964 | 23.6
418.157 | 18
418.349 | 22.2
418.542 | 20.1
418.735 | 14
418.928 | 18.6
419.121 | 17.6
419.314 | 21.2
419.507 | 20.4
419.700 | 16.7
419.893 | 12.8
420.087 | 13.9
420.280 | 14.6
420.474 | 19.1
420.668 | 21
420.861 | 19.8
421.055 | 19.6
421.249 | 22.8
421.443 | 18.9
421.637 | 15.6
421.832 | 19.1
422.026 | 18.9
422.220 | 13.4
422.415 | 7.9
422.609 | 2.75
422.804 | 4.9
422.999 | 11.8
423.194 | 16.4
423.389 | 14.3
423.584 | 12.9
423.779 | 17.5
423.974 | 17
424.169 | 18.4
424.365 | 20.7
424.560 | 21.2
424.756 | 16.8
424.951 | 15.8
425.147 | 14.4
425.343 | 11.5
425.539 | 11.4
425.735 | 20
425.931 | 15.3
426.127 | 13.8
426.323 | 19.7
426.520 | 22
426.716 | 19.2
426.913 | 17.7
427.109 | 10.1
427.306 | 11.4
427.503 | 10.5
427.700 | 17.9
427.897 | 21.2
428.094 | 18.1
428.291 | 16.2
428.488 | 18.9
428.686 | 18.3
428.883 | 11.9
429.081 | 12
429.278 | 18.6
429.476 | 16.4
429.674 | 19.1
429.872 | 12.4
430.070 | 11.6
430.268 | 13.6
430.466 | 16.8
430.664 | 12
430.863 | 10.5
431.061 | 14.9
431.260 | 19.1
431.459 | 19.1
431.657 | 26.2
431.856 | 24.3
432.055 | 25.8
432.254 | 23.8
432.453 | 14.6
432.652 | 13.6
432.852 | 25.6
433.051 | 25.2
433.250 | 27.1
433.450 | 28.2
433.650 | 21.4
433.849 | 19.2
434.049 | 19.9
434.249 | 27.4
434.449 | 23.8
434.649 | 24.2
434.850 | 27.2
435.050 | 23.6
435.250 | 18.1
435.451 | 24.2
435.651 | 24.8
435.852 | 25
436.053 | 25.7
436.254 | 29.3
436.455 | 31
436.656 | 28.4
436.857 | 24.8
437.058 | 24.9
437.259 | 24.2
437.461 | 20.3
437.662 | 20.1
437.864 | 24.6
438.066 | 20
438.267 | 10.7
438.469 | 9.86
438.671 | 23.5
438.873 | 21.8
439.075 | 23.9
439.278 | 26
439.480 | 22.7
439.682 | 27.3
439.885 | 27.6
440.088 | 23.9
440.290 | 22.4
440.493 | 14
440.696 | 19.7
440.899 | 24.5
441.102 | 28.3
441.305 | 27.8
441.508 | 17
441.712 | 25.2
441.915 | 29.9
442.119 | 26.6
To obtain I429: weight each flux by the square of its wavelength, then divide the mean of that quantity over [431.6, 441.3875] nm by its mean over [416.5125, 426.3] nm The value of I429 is 1.5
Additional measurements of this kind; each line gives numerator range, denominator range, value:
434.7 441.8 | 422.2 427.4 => 1.67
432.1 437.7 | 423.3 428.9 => 1.51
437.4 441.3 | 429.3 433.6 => 1.19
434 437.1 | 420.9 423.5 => 1.86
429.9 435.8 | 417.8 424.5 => 1.32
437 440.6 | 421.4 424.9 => 1.55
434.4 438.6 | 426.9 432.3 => 1.43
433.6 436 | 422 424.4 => 1.85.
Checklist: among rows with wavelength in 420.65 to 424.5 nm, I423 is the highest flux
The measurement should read 22.8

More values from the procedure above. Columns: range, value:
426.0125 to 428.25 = 22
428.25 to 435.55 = 28.2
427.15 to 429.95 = 21.2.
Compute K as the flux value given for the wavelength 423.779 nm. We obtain 17.5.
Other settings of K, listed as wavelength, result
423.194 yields 16.4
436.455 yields 31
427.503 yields 10.5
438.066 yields 20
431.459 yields 19.1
